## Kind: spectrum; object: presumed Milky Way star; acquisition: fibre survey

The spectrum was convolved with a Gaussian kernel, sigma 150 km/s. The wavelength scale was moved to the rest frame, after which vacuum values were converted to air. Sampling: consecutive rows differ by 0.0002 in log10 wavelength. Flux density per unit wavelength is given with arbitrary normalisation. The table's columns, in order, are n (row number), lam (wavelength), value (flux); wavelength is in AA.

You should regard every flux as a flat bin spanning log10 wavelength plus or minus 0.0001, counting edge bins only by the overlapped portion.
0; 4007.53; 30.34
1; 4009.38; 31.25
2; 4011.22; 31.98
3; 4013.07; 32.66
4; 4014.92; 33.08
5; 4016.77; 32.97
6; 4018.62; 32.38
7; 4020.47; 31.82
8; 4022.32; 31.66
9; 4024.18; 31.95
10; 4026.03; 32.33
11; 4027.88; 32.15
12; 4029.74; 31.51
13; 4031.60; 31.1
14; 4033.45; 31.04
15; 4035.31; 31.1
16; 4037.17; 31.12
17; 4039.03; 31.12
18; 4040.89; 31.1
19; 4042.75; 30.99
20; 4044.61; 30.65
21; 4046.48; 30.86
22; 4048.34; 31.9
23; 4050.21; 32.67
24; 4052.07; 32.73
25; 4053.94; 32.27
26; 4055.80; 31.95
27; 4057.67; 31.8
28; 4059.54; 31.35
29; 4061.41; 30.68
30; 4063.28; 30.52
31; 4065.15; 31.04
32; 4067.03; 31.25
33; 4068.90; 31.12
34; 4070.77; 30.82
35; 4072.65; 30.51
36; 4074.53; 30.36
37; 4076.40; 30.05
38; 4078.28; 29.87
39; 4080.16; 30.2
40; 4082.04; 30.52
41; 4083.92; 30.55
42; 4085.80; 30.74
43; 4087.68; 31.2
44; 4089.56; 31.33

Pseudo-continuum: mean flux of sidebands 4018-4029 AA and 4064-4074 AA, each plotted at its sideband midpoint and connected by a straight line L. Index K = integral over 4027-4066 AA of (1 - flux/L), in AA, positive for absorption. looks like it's 0.0 AA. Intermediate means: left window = 32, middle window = 31.4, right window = 30.9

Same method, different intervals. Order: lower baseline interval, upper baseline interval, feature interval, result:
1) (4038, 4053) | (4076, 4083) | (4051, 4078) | -0.4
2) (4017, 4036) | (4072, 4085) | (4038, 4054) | -0.2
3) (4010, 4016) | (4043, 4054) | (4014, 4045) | 0.5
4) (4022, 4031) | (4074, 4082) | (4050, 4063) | -0.4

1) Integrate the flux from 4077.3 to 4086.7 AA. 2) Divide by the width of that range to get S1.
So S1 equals 30.4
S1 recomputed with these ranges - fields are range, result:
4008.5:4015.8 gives 32.3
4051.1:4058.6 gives 32.2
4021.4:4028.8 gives 32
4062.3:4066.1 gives 30.7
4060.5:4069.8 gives 30.9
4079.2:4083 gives 30.3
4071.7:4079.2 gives 30.2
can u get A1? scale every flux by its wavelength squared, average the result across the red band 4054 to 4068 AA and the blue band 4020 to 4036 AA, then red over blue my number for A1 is 1.01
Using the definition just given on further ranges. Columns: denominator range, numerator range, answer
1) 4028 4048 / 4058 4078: 1.00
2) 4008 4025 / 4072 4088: 0.98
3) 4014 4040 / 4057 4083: 0.99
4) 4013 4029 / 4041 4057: 1.00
